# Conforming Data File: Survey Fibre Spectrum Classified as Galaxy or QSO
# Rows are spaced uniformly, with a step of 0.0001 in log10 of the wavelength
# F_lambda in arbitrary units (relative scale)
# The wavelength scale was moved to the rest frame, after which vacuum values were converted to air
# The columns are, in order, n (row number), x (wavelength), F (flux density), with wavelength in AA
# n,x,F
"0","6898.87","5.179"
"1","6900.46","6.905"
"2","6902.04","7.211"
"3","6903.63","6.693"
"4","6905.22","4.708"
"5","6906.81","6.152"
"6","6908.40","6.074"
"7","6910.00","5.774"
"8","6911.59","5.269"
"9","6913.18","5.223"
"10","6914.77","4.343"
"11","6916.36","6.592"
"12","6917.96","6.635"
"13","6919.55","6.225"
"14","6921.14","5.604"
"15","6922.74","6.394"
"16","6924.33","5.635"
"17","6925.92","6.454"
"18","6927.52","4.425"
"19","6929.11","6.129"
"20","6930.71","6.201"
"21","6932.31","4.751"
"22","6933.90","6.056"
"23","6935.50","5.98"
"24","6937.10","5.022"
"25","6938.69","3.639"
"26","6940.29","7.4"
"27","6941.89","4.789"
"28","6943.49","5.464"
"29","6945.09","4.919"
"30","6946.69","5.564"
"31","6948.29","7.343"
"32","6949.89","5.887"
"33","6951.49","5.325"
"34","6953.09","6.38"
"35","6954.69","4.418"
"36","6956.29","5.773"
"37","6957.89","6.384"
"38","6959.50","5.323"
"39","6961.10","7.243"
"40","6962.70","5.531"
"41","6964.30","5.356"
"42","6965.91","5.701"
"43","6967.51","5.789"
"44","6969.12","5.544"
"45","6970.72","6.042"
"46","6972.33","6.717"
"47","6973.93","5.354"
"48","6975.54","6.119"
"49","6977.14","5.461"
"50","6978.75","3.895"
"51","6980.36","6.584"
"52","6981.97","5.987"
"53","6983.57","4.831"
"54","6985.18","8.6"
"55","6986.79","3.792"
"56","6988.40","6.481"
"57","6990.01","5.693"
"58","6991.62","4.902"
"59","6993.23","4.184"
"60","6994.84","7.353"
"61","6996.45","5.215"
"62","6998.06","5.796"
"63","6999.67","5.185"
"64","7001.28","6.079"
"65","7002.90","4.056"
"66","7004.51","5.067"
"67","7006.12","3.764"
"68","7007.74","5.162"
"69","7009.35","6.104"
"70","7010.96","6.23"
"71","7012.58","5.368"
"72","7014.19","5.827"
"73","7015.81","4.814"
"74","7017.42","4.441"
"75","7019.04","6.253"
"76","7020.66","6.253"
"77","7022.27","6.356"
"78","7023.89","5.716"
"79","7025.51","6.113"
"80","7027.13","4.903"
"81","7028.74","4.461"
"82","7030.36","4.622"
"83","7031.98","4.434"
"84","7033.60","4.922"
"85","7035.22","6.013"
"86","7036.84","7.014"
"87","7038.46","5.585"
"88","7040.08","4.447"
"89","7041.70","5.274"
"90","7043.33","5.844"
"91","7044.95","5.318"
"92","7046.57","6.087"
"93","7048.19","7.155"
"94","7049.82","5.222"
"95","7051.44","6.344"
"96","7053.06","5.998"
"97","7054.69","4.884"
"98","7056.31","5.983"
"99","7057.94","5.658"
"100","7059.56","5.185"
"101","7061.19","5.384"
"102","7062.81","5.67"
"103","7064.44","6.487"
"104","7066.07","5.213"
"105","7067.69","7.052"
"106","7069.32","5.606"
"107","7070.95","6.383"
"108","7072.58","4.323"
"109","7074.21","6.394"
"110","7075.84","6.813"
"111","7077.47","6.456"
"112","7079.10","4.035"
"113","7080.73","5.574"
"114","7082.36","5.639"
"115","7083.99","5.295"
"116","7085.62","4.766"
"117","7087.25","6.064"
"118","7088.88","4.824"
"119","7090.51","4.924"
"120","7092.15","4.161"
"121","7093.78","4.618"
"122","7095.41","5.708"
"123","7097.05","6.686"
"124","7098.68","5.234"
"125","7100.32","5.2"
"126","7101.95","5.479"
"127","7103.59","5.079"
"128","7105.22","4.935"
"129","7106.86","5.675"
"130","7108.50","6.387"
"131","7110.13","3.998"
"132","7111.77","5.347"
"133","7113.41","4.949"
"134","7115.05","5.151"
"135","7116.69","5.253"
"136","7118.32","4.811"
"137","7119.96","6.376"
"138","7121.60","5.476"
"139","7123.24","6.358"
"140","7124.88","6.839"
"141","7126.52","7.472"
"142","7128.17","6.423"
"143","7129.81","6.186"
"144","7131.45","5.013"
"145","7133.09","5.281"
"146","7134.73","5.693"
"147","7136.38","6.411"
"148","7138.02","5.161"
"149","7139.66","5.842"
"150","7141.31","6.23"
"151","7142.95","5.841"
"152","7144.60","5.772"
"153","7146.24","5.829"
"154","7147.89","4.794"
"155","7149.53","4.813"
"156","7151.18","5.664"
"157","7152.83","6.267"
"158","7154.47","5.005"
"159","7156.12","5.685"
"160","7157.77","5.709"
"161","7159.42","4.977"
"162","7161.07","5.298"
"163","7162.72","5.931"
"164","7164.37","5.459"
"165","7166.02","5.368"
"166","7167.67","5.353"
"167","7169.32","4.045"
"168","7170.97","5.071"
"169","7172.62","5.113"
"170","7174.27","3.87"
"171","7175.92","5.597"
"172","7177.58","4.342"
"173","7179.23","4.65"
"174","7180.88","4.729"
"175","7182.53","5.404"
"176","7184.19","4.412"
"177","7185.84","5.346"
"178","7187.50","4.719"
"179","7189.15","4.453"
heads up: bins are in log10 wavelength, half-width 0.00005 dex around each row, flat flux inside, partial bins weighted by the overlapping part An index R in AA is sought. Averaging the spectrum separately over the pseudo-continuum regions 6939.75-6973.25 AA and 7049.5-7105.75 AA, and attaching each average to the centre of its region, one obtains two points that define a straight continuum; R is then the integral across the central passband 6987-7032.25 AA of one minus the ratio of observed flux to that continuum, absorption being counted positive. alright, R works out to 2.6 AA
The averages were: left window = 5.84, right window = 5.53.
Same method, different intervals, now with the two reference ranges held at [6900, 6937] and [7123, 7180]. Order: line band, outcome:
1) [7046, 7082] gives -1.0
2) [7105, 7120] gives 0.9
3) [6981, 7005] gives 0.8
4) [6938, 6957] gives 0.8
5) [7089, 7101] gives 0.9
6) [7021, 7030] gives 0.3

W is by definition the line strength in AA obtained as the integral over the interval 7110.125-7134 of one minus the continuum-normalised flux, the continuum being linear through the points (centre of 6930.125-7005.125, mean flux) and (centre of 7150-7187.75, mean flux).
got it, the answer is -2.13 AA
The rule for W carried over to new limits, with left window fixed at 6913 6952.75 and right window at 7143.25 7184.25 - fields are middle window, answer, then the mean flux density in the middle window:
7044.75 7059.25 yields -1.1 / 5.85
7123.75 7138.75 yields -2.3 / 6.06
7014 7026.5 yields -0.5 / 5.7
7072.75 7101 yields -0.3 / 5.41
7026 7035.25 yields 1.1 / 4.84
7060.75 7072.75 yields -1.0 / 5.85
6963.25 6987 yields -0.7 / 5.76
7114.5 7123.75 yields -0.5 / 5.56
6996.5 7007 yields 1.0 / 5.01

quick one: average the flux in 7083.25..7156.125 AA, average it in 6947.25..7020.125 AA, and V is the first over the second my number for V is 0.98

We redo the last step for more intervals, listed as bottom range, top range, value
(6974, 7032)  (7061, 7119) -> 1.00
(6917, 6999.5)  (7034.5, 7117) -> 0.97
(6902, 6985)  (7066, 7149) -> 0.97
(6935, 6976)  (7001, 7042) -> 0.93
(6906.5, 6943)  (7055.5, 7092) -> 0.99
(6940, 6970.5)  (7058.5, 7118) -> 0.94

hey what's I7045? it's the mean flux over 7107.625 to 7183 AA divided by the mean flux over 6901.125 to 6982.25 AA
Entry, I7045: 0.95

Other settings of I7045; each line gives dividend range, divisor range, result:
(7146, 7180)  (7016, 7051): 0.93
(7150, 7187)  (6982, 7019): 0.95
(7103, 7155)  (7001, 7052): 1.03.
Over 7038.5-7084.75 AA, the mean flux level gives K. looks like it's 5.7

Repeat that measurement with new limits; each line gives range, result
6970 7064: 5.56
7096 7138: 5.66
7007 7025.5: 5.71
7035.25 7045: 5.63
